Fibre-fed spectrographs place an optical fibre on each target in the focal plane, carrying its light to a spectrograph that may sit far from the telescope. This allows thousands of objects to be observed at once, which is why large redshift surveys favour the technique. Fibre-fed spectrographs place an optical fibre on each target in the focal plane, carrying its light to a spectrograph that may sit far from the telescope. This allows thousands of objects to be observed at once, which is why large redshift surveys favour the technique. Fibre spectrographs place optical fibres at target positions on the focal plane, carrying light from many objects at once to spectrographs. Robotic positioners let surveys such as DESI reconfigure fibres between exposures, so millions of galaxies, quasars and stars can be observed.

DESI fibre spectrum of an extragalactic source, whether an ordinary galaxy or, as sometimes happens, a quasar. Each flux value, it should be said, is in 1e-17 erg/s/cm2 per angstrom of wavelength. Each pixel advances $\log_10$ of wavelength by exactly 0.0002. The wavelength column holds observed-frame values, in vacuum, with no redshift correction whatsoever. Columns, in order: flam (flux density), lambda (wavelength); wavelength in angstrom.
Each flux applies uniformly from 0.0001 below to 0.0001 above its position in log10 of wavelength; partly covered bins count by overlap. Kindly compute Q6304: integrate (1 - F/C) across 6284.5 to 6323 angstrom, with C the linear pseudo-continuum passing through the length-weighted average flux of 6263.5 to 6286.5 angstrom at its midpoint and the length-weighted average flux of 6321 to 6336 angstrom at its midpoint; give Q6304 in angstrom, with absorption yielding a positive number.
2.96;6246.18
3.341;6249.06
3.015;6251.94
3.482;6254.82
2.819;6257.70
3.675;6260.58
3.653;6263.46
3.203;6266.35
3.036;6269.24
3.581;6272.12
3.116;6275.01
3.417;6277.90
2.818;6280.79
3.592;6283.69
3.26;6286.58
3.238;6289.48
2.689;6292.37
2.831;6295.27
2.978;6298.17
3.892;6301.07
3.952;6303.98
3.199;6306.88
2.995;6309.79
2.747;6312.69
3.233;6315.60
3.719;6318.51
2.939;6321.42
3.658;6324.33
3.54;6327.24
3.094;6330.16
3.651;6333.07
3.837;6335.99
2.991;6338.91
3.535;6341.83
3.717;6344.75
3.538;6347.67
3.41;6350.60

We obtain 1.8 angstrom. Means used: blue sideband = 3.28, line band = 3.21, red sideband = 3.45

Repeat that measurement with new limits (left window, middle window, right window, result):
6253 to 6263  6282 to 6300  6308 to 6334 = 1.1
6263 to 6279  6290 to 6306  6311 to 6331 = 0.1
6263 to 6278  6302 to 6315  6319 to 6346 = 0.5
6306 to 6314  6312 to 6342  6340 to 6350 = -1.0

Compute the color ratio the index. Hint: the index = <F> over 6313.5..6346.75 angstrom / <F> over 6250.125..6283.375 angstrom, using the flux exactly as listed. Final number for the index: 1.05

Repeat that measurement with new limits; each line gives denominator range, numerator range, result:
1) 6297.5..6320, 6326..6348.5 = 1.04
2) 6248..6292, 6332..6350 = 1.08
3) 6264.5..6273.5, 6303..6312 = 1.00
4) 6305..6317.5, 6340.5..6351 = 1.15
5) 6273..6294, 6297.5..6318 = 1.05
